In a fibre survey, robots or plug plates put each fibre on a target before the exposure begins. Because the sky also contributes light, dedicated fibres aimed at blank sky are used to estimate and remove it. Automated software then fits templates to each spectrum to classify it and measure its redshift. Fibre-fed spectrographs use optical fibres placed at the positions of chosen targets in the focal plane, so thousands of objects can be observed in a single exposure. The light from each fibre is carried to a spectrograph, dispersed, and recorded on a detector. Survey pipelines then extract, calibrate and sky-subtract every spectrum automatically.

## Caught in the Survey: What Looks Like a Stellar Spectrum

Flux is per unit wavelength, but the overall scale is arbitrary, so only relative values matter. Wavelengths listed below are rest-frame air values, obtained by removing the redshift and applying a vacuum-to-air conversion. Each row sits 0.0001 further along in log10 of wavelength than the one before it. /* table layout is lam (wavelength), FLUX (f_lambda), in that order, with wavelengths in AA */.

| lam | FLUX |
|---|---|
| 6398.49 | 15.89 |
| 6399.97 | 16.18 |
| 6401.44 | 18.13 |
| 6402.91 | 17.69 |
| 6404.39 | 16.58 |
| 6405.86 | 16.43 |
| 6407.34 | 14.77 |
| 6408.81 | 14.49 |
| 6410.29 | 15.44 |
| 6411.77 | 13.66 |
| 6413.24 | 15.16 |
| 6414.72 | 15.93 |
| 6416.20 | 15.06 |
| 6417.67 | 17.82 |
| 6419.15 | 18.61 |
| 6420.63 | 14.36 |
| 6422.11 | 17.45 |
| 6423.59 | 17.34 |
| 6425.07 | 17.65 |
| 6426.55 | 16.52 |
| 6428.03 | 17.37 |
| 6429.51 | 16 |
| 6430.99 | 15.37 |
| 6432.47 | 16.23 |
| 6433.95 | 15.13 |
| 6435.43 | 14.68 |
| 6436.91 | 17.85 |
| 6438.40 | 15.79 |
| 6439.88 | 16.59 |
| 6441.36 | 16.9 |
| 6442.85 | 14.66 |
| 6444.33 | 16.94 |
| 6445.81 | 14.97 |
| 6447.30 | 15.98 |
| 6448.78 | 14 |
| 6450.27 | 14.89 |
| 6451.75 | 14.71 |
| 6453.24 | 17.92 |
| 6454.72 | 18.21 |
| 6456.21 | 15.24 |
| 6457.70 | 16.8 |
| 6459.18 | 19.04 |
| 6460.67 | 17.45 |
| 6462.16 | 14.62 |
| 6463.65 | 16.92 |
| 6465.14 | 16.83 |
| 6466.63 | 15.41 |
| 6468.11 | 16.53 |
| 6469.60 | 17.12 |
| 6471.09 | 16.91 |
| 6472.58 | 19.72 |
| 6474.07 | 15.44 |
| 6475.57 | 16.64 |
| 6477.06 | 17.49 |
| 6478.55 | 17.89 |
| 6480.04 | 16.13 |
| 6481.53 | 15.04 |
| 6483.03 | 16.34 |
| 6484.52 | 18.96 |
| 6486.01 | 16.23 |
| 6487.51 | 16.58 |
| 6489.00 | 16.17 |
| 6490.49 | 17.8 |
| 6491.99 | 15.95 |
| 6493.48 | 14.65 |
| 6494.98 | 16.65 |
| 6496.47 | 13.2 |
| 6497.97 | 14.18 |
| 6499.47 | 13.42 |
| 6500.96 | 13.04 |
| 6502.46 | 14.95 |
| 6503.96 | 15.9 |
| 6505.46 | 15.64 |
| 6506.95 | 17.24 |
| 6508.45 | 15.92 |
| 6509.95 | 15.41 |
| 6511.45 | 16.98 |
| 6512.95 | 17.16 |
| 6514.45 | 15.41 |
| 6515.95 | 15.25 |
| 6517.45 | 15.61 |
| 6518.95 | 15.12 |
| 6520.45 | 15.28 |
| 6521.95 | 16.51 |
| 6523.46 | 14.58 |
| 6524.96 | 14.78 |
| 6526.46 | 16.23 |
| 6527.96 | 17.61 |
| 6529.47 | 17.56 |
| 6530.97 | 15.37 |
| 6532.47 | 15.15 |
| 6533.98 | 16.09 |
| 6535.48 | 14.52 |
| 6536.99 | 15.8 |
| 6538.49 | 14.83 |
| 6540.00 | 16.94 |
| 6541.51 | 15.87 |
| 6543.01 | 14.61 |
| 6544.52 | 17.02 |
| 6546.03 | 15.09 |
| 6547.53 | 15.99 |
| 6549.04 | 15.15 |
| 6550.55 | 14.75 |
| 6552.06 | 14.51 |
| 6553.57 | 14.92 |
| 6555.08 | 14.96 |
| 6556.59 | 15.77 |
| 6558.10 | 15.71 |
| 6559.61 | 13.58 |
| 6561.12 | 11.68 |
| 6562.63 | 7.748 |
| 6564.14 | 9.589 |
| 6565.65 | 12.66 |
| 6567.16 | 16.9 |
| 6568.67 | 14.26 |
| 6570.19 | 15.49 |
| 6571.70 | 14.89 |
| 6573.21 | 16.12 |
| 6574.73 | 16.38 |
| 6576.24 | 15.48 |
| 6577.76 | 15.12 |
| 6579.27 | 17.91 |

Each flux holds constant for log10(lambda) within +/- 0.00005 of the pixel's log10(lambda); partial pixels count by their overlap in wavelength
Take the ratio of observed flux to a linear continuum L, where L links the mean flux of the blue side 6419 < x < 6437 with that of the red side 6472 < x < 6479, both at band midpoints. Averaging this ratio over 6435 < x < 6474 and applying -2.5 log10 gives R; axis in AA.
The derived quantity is 0.03 mag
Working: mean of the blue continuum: 16.4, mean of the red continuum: 17.3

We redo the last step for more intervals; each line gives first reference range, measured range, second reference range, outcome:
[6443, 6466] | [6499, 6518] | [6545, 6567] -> -0.04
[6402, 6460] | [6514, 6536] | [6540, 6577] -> -0.05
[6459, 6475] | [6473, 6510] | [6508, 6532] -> 0.03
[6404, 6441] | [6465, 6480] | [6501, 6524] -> -0.07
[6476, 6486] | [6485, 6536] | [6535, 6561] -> 0.03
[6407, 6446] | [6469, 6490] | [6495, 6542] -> -0.08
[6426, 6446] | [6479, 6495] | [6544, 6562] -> -0.06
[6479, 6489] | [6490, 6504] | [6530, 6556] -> 0.10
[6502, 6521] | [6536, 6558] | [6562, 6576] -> -0.06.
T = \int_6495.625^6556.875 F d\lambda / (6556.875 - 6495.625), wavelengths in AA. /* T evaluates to 15.5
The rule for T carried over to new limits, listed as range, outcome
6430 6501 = 16.2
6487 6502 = 15.1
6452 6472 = 16.8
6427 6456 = 16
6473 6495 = 16.6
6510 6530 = 16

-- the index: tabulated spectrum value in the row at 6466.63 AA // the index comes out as 15.41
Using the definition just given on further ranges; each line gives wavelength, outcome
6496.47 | 13.2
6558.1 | 15.71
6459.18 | 19.04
